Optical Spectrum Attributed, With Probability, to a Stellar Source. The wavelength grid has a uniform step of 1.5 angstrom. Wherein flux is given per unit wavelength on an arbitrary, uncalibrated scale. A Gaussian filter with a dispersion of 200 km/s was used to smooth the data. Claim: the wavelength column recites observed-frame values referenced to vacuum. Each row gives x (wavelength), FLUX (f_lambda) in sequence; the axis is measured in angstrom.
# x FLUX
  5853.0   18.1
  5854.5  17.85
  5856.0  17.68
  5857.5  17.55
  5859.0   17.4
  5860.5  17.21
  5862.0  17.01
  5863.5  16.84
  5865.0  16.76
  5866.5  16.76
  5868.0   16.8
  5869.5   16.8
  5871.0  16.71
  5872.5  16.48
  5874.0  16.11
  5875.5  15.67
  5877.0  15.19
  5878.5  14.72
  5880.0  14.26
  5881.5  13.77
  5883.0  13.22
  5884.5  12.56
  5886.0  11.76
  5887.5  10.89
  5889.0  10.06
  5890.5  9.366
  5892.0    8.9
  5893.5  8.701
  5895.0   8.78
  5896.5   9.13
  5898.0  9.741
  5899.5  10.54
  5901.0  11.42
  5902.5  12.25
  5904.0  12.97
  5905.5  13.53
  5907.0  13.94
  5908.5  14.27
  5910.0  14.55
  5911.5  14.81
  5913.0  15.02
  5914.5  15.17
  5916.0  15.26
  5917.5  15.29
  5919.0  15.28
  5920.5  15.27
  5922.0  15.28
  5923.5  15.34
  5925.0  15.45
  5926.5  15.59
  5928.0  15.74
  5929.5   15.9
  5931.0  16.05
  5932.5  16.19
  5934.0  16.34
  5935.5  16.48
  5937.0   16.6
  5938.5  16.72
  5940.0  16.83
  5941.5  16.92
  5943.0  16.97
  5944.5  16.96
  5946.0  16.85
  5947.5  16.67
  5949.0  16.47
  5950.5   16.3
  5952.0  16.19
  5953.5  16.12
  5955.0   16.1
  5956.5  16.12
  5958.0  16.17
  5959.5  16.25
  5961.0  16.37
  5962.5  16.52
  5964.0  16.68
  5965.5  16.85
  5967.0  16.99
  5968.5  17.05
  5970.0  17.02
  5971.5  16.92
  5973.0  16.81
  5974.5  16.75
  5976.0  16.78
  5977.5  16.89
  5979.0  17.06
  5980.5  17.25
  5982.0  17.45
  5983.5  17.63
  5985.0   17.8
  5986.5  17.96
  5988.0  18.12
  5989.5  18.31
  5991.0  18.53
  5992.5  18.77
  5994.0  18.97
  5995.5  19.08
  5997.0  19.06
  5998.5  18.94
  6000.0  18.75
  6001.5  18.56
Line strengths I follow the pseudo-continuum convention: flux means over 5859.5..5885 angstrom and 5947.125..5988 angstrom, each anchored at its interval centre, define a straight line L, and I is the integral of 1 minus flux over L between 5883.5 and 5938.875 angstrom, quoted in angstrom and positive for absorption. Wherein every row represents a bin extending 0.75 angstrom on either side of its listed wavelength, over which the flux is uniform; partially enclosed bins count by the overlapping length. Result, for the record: 9.2 angstrom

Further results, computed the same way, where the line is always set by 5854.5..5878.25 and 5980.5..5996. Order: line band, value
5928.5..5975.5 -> 3.2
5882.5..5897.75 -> 6.0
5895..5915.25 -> 5.3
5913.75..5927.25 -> 1.6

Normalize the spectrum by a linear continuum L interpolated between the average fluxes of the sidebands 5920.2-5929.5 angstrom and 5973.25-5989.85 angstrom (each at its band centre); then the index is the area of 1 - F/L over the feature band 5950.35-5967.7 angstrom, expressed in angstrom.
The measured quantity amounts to 0.3 angstrom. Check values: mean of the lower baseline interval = 15.5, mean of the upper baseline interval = 17.4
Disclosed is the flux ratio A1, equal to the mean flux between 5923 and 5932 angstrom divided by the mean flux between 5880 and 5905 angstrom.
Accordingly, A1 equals 1.43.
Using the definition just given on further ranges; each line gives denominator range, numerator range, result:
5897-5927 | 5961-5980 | 1.20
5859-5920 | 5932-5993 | 1.23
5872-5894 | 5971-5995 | 1.38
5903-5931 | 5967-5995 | 1.18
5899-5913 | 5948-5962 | 1.22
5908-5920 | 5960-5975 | 1.12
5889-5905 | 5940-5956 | 1.62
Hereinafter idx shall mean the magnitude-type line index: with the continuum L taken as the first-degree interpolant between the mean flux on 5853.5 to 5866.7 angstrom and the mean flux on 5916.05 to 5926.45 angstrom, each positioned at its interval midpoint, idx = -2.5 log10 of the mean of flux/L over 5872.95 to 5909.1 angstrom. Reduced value 0.316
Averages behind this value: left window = 17.3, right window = 15.3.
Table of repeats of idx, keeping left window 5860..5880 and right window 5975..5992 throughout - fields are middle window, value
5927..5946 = 0.04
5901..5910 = 0.25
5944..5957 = 0.05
